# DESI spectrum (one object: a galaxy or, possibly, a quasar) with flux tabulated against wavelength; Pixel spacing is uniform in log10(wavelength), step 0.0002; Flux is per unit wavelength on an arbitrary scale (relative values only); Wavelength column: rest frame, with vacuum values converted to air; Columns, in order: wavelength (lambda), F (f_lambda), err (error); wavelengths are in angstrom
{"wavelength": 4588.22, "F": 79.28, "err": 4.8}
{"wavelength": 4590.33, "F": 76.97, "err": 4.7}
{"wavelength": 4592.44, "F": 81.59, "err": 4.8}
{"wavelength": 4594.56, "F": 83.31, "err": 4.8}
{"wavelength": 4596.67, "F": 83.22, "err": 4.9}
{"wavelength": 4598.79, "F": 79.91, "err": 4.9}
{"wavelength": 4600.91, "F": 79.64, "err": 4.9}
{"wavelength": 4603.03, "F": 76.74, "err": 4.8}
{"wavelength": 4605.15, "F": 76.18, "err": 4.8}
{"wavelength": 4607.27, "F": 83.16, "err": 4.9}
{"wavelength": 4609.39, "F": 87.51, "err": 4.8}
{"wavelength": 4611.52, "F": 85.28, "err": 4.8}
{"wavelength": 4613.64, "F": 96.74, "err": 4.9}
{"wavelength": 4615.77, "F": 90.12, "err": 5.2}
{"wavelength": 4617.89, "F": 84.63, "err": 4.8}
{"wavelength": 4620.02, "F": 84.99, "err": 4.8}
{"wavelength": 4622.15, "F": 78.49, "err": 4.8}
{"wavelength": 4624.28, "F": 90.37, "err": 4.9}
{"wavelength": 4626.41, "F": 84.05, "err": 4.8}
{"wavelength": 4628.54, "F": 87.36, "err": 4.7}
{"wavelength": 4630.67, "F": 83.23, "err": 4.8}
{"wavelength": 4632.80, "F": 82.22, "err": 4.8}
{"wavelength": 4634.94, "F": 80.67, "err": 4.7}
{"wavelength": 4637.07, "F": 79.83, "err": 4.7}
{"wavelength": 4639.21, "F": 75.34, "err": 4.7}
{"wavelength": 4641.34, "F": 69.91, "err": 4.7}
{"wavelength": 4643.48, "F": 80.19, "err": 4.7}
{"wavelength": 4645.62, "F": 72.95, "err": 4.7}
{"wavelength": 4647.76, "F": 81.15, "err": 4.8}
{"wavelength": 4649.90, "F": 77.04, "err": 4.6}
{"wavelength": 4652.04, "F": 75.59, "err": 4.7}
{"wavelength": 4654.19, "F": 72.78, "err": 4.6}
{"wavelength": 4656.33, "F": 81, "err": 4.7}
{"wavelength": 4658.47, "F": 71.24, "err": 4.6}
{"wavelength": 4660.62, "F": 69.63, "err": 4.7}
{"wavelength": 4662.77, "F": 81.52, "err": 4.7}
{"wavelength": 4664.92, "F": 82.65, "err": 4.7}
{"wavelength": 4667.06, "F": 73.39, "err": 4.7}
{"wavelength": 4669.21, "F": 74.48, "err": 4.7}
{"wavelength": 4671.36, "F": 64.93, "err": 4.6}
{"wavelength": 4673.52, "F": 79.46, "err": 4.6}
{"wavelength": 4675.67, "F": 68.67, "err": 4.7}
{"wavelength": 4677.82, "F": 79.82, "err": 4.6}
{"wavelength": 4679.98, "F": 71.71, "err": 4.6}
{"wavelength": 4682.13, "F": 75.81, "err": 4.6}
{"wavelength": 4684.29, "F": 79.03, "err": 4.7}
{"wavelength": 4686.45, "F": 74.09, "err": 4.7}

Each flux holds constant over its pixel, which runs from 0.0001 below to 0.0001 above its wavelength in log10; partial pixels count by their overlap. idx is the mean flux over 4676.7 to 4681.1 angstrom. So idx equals 75.8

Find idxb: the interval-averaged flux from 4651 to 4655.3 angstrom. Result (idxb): 74.2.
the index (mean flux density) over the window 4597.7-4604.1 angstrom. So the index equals 78.7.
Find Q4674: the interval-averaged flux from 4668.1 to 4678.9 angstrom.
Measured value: 73.4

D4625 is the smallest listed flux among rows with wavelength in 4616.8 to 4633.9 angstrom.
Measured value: 78.49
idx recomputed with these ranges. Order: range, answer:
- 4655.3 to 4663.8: 75.8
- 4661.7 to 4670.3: 78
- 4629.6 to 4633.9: 82.7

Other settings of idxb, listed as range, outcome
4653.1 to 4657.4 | 76.9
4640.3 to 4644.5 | 75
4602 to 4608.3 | 78.7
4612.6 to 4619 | 90.4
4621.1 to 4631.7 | 84.7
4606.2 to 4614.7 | 88.2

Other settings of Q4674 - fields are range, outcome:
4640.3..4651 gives 76.3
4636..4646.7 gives 75.7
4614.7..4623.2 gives 84.5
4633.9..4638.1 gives 80.3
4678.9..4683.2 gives 73.8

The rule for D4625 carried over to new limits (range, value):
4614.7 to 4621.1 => 84.63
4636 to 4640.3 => 75.34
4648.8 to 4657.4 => 72.78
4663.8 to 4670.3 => 73.39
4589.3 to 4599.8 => 76.97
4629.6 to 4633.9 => 82.22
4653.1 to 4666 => 69.63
